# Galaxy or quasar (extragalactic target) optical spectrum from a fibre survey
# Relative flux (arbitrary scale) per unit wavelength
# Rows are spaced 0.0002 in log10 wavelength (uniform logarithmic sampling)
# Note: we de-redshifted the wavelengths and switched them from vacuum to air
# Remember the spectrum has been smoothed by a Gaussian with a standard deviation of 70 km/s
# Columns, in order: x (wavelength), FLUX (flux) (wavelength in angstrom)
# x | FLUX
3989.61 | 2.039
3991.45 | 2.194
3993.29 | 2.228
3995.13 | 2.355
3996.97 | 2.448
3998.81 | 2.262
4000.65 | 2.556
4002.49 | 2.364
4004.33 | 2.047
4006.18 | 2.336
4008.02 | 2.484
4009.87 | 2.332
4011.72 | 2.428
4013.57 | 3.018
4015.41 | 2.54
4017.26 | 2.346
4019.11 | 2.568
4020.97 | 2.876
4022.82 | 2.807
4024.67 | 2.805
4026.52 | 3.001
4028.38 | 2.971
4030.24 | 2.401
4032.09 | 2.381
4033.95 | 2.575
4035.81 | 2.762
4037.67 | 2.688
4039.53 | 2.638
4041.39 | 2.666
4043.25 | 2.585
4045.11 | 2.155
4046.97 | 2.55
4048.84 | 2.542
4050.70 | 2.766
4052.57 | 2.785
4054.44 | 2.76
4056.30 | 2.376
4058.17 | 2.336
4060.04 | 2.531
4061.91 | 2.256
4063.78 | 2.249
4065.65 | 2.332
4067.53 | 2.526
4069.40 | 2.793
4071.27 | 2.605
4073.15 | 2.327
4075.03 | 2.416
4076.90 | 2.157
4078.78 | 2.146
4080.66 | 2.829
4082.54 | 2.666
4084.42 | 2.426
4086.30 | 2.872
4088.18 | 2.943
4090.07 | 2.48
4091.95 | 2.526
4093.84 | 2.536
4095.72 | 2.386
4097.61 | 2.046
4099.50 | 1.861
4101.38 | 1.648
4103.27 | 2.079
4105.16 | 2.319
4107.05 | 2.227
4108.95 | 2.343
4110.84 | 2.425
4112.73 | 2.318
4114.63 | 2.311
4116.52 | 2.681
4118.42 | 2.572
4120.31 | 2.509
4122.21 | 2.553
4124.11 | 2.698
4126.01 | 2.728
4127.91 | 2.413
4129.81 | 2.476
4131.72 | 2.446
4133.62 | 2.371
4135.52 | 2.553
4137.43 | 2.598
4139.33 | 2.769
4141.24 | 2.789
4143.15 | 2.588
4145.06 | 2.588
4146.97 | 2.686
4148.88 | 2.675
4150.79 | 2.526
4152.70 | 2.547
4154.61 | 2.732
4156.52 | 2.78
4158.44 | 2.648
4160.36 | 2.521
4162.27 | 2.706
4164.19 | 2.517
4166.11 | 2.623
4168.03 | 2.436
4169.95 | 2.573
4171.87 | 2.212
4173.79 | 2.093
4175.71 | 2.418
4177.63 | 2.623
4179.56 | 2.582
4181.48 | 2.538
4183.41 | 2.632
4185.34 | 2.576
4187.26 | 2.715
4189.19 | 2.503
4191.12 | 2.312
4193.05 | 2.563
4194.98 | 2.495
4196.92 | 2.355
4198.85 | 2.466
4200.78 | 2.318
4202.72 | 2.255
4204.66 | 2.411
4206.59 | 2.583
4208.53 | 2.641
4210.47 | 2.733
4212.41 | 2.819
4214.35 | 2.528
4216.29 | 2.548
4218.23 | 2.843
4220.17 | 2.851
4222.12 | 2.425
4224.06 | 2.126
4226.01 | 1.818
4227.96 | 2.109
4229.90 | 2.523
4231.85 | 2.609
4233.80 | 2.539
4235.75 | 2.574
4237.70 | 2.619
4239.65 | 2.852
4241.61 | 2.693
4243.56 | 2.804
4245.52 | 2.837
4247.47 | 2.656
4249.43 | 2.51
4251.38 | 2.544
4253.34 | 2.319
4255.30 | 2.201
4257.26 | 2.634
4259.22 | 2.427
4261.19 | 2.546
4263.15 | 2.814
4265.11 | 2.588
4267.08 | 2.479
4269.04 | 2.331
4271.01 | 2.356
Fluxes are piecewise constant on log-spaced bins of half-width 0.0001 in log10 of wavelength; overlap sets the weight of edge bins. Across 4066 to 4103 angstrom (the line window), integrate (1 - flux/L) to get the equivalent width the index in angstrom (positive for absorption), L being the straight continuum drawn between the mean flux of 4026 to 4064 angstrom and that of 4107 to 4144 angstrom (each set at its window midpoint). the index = 1.8 angstrom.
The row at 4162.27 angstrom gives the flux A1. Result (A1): 2.706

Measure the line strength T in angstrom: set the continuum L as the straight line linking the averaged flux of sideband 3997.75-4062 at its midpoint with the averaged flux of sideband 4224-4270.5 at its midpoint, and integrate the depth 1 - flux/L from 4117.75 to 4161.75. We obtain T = -1.1 angstrom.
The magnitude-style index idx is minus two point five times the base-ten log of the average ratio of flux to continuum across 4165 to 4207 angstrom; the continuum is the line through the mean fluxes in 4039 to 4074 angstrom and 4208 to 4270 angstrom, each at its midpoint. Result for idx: 0.031 mag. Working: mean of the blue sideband 2.51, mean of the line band 2.47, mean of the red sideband 2.55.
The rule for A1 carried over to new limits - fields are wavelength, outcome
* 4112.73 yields 2.318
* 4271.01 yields 2.356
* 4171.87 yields 2.212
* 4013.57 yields 3.018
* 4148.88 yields 2.675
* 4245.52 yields 2.837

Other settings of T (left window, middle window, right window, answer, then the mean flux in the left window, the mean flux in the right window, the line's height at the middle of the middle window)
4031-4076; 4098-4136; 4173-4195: 2.2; 2.52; 2.51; 2.52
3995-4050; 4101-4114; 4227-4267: 1.7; 2.55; 2.57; 2.56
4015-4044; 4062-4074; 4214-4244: 0.8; 2.67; 2.52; 2.64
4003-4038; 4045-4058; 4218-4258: 0.0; 2.59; 2.52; 2.58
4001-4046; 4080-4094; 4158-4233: -0.7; 2.57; 2.49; 2.54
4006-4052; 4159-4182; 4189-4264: 0.5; 2.61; 2.52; 2.55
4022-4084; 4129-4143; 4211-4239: -0.2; 2.56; 2.5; 2.53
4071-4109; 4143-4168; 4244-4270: -1.9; 2.37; 2.54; 2.43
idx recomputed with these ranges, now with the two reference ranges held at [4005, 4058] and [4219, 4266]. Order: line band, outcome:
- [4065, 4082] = 0.053 mag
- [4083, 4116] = 0.103 mag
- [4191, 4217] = 0.015 mag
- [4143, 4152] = -0.021 mag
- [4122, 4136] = 0.018 mag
